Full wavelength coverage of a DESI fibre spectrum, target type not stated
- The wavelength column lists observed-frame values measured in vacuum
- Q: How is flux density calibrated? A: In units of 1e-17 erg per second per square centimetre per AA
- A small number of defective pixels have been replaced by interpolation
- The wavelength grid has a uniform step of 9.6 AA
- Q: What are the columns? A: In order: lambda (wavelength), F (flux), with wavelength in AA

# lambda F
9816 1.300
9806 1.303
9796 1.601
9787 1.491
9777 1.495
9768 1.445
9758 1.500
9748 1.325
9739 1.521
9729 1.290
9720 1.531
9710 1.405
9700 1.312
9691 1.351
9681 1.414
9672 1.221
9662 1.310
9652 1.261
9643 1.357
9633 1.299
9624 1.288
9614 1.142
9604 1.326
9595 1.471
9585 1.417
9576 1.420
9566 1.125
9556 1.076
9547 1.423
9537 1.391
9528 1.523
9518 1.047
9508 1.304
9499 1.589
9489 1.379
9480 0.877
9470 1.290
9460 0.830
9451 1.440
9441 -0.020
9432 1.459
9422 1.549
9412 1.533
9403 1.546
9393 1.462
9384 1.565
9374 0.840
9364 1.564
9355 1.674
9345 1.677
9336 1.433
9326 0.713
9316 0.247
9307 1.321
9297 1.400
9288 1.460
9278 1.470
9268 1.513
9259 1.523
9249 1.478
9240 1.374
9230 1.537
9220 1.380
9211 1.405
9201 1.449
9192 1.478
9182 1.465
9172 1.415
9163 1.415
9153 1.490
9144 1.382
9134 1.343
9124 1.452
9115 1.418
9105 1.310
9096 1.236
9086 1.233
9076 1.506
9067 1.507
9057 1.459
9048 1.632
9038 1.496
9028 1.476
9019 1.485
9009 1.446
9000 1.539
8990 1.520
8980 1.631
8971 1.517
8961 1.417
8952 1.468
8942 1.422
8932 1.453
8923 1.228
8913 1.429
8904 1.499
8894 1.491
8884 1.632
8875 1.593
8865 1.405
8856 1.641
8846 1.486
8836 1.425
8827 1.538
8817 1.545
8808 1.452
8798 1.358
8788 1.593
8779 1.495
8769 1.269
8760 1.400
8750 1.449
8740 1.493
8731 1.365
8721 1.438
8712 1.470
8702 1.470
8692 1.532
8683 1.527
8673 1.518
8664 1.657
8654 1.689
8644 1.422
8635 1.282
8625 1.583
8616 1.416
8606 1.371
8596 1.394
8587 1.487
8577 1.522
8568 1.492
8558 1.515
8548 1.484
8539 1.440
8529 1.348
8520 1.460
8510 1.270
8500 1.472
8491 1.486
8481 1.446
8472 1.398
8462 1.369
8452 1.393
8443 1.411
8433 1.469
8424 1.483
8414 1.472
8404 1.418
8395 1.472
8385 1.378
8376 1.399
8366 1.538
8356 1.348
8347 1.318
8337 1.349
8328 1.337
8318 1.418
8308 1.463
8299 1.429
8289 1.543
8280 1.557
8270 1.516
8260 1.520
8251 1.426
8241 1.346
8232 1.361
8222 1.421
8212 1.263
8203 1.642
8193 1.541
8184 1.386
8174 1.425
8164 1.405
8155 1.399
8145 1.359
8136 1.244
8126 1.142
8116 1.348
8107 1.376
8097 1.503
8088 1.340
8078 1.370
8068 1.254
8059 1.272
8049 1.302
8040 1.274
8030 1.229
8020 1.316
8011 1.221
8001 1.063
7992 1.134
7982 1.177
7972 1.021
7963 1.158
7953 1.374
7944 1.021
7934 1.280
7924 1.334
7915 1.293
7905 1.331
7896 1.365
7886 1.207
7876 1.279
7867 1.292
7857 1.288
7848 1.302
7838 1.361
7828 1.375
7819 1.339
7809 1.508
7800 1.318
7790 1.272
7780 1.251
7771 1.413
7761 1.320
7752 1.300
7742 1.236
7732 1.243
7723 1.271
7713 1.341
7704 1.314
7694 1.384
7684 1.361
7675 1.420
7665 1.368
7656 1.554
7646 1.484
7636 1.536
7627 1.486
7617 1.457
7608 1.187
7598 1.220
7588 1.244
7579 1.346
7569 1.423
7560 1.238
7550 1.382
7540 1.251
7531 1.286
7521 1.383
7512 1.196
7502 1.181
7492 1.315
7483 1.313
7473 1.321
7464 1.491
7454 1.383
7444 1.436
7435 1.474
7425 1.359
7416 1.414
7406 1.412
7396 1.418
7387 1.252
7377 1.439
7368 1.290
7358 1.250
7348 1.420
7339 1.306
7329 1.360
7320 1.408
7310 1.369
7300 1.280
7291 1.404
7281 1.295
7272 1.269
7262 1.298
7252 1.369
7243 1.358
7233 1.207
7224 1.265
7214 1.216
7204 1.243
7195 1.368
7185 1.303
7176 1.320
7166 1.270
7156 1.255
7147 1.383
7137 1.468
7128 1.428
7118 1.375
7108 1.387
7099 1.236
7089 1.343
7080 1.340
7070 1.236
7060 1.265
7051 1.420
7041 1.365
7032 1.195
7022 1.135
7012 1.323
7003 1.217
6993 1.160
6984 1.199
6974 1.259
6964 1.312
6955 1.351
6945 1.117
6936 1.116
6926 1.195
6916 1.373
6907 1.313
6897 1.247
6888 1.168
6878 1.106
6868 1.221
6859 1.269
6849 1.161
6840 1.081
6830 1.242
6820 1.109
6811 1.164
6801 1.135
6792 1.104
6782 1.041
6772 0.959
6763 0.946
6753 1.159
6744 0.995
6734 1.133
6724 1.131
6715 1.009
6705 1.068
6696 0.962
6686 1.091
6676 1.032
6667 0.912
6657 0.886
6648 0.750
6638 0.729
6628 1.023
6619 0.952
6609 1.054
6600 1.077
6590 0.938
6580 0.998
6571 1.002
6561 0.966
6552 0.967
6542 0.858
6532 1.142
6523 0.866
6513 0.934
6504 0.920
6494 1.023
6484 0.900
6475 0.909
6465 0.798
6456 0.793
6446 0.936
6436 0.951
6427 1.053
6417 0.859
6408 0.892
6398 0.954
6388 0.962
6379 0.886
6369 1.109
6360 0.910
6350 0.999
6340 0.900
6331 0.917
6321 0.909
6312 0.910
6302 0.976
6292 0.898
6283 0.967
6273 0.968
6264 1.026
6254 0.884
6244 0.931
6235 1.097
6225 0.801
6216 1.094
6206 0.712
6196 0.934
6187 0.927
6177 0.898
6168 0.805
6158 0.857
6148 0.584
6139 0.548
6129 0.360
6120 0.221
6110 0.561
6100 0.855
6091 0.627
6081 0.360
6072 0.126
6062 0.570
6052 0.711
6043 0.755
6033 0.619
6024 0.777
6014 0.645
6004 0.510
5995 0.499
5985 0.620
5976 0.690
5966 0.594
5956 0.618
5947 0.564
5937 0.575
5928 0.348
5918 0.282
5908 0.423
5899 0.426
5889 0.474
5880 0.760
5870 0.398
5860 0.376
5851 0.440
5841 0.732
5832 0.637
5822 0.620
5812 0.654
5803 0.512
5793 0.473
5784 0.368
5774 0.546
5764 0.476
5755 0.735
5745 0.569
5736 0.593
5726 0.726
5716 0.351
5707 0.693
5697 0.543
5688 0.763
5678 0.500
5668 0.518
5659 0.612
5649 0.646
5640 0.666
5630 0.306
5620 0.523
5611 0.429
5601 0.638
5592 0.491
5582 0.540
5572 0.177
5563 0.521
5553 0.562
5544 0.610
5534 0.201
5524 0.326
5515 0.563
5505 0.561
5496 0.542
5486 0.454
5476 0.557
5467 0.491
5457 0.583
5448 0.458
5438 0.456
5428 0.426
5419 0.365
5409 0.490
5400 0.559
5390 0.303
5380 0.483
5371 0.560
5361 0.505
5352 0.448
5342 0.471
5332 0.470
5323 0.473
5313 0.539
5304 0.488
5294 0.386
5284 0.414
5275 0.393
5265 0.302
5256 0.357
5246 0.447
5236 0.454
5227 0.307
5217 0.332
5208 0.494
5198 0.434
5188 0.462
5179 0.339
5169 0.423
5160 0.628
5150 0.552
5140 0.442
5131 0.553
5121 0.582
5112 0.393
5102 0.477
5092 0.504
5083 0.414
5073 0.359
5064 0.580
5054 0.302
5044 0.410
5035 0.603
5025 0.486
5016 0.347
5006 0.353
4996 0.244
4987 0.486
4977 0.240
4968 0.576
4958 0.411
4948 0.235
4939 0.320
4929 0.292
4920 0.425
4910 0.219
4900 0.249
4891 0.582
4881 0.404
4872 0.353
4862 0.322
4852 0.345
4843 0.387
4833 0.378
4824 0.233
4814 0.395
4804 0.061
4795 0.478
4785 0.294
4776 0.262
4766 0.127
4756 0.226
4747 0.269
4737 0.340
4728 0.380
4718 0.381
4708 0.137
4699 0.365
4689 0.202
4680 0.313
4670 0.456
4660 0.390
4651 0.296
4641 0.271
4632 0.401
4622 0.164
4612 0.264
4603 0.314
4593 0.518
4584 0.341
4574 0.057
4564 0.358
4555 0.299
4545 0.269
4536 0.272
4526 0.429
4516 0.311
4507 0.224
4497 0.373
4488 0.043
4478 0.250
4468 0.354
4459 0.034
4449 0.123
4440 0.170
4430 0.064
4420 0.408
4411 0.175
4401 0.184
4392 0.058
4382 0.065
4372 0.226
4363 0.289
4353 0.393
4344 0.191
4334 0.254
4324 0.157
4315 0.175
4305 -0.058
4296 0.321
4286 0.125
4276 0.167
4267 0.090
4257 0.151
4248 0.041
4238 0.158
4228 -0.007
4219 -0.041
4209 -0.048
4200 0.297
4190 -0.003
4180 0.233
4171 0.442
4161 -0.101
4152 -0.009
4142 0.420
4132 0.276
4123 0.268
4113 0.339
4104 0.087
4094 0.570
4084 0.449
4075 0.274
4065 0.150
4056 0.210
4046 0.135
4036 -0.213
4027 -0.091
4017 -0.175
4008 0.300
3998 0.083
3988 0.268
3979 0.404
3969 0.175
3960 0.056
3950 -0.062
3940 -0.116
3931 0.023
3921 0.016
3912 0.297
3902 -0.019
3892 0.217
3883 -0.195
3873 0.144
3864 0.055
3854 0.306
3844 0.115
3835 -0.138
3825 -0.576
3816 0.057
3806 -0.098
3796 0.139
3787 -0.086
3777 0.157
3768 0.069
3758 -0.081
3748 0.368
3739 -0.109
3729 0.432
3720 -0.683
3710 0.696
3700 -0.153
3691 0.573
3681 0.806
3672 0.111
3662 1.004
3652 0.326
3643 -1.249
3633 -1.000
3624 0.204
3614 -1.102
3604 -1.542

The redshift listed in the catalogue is 0.54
